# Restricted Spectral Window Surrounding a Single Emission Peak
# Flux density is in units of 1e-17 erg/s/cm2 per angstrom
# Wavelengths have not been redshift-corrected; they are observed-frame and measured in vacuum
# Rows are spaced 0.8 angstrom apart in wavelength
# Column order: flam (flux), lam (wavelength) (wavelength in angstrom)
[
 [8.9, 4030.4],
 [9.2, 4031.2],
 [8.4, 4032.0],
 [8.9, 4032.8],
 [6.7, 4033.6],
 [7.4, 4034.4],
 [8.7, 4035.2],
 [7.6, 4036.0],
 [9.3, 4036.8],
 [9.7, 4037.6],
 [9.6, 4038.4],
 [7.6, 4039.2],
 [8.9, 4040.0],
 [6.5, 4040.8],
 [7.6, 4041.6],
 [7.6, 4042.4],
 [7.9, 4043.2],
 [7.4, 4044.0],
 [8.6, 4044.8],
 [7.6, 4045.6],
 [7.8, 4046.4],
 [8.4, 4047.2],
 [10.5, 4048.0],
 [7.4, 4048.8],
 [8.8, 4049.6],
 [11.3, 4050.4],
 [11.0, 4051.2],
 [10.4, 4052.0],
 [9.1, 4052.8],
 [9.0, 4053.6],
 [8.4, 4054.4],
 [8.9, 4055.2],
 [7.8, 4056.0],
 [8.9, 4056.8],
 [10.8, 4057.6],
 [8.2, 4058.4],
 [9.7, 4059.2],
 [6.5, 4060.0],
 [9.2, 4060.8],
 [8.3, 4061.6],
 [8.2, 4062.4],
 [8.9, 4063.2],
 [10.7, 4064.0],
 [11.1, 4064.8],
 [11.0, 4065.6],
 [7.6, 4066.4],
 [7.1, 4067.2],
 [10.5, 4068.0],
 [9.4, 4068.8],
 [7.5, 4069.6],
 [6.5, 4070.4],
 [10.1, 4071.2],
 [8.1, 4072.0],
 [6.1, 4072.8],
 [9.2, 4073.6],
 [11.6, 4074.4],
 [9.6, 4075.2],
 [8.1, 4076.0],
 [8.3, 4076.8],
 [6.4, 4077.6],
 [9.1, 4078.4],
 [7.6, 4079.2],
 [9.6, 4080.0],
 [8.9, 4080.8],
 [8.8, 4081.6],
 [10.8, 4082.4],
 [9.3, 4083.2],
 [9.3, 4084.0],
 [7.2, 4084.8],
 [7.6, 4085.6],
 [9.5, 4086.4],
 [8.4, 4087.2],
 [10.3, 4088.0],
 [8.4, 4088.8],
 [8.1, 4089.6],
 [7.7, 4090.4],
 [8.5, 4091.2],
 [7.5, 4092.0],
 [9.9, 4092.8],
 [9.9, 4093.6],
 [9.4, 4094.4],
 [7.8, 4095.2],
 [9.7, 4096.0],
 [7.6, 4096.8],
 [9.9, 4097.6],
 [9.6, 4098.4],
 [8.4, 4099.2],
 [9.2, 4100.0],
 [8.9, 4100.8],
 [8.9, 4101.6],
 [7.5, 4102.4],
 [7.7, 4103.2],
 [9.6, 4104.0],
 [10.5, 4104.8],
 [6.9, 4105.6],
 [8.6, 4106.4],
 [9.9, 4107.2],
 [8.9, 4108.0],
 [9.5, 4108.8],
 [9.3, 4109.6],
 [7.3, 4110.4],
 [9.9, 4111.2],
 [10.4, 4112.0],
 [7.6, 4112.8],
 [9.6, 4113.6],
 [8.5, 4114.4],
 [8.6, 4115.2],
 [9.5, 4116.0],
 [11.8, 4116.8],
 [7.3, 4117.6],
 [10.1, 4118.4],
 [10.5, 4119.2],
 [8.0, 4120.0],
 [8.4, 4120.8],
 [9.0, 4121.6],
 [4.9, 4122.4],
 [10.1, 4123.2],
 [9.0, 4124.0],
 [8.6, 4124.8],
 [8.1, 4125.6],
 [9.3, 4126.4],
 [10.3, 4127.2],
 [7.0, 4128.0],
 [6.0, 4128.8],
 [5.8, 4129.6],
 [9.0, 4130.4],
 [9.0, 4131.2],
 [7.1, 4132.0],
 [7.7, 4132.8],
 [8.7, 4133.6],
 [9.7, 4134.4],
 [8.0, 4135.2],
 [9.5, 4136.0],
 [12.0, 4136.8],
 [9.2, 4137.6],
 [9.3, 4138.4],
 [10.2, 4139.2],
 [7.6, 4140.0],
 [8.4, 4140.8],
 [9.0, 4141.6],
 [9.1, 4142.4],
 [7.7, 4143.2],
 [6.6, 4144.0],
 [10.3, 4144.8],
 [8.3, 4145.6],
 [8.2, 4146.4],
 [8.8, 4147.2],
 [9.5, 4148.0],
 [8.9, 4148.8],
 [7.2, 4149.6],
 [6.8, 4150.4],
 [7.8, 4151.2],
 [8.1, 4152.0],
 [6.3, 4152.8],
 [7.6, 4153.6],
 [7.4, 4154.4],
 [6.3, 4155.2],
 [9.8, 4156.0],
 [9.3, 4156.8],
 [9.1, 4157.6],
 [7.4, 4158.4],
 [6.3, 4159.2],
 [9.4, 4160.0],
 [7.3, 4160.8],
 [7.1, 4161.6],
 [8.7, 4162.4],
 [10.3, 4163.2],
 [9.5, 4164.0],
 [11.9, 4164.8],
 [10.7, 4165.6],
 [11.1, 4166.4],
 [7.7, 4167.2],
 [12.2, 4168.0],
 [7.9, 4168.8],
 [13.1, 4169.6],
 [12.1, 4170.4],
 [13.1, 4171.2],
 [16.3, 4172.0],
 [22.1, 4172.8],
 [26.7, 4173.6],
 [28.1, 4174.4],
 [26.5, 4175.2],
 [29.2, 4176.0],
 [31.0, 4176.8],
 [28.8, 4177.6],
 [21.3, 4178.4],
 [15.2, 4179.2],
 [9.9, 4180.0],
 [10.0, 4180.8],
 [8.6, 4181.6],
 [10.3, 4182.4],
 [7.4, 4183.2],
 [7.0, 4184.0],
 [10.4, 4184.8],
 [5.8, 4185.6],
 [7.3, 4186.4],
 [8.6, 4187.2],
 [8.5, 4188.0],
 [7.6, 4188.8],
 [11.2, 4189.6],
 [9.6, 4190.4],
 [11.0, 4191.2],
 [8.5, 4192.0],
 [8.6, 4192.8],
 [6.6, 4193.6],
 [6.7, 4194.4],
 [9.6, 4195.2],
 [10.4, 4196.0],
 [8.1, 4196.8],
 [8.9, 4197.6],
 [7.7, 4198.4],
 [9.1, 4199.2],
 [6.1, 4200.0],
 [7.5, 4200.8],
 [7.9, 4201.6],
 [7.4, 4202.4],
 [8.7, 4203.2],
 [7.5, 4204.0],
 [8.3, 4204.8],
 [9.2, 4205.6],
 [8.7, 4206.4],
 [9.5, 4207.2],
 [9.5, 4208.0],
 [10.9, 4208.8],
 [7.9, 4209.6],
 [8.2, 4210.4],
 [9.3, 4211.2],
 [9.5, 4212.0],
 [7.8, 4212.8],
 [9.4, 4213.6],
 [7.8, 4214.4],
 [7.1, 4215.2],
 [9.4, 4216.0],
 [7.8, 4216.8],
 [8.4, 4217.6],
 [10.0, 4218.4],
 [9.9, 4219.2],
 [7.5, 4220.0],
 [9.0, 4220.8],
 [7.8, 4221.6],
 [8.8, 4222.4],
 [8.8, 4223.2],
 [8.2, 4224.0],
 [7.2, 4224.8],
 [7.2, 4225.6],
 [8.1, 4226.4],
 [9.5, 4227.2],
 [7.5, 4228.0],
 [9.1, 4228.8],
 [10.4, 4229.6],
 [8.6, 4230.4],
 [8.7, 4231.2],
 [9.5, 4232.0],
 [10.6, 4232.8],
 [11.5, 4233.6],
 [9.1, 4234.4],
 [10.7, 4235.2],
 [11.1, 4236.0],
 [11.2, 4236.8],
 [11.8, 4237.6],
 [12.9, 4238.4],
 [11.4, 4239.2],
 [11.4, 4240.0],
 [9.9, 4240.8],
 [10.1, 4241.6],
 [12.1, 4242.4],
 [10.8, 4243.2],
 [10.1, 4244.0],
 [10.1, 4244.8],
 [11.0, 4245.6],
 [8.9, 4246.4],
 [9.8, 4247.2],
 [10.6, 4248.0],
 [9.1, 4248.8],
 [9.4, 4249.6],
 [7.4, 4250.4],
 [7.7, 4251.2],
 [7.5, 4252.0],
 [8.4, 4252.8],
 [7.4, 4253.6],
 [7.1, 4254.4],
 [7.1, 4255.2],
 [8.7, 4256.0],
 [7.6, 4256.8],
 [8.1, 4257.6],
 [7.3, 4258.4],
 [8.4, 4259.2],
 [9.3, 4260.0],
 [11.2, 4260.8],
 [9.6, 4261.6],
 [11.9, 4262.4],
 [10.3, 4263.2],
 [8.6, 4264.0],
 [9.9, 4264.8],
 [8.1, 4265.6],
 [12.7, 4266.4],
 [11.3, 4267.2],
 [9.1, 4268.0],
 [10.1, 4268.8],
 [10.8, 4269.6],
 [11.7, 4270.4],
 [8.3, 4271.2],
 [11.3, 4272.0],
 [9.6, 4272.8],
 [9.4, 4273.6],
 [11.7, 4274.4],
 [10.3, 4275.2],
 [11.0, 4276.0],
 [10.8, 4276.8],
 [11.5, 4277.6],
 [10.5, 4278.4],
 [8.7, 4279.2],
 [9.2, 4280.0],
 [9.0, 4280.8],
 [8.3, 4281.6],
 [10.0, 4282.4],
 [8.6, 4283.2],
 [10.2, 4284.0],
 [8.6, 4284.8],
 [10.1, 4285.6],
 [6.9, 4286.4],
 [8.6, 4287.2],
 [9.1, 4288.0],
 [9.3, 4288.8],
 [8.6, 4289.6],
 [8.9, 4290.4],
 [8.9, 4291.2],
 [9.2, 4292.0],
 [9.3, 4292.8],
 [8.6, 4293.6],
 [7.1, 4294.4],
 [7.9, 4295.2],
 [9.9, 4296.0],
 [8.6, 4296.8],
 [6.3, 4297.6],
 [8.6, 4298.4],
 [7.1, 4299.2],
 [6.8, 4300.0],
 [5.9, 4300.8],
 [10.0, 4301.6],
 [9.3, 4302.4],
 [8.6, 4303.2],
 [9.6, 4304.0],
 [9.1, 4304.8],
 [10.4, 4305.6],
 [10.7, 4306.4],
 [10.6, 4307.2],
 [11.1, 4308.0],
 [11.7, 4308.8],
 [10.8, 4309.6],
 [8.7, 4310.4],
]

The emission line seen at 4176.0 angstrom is [O II]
